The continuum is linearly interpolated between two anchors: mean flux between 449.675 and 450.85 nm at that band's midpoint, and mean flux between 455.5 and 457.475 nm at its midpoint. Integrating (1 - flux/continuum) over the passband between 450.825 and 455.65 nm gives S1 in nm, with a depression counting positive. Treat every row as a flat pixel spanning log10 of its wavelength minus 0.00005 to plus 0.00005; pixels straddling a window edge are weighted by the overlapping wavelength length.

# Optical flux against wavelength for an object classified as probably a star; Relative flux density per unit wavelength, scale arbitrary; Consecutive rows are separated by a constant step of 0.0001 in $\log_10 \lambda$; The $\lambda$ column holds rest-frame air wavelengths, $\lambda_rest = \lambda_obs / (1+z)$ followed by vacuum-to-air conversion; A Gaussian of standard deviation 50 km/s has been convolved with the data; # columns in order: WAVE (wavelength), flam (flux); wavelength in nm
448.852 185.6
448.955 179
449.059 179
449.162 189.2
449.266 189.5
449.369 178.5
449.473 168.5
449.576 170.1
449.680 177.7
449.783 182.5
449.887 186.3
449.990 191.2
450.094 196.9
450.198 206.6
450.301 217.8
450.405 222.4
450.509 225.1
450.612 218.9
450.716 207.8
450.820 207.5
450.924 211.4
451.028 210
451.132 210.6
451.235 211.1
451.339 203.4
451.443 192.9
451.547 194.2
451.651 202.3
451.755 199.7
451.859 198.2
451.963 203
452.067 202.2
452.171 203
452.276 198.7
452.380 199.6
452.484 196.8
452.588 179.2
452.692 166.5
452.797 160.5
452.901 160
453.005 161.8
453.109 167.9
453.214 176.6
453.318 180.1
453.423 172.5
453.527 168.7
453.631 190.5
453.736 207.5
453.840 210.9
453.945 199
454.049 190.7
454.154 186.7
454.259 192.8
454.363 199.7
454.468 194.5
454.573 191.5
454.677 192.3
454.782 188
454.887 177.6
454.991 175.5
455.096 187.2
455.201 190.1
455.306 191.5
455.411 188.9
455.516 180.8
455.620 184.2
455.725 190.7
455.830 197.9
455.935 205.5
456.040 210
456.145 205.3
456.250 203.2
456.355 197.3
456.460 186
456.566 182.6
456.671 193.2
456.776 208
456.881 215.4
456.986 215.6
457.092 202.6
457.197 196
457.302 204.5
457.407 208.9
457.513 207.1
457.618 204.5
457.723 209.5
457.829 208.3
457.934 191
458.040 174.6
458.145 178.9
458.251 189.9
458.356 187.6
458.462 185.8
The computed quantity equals 0.28 nm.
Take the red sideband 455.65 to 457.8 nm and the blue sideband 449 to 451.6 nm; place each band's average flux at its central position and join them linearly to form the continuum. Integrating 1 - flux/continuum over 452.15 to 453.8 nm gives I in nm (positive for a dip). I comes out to 0.16 nm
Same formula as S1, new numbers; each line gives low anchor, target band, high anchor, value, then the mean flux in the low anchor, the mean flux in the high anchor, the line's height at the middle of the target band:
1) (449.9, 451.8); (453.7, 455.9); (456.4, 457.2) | 0.12 nm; 207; 200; 202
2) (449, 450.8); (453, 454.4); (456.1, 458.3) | 0.07 nm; 195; 199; 197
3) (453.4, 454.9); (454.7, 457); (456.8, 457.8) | 0.07 nm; 192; 207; 200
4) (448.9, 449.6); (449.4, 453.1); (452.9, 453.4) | -0.43 nm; 180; 170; 175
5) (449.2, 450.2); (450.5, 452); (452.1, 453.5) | -0.20 nm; 184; 179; 181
